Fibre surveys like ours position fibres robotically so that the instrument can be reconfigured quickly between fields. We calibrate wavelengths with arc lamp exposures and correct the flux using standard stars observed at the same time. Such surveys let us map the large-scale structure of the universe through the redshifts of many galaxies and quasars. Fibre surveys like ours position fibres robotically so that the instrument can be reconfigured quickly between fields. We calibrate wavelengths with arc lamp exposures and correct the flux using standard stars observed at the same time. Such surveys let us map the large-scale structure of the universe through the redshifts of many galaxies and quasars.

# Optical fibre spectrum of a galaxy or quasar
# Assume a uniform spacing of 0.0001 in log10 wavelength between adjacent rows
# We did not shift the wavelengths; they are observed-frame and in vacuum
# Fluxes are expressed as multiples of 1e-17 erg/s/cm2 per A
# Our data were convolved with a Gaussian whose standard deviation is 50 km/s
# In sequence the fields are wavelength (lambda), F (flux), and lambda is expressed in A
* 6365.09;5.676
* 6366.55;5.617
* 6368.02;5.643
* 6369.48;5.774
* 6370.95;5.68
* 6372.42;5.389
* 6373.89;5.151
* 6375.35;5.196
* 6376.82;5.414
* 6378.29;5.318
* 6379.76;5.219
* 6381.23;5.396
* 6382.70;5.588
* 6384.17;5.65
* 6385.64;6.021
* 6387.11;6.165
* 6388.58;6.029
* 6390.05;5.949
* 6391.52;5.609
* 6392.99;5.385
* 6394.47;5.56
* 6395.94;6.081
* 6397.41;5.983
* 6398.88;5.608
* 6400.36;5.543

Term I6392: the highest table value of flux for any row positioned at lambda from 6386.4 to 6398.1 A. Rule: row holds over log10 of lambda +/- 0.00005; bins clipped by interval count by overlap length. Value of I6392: 6.165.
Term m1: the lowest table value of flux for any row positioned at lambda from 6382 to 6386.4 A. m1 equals 5.588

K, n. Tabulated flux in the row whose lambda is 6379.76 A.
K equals 5.219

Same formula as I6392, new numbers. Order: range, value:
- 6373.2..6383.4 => 5.588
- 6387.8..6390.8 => 6.029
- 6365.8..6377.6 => 5.774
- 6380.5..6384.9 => 5.65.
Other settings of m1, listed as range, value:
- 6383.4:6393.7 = 5.385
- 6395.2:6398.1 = 5.983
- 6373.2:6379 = 5.151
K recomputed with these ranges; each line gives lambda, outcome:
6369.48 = 5.774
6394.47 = 5.56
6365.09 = 5.676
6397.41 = 5.983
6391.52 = 5.609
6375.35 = 5.196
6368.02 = 5.643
